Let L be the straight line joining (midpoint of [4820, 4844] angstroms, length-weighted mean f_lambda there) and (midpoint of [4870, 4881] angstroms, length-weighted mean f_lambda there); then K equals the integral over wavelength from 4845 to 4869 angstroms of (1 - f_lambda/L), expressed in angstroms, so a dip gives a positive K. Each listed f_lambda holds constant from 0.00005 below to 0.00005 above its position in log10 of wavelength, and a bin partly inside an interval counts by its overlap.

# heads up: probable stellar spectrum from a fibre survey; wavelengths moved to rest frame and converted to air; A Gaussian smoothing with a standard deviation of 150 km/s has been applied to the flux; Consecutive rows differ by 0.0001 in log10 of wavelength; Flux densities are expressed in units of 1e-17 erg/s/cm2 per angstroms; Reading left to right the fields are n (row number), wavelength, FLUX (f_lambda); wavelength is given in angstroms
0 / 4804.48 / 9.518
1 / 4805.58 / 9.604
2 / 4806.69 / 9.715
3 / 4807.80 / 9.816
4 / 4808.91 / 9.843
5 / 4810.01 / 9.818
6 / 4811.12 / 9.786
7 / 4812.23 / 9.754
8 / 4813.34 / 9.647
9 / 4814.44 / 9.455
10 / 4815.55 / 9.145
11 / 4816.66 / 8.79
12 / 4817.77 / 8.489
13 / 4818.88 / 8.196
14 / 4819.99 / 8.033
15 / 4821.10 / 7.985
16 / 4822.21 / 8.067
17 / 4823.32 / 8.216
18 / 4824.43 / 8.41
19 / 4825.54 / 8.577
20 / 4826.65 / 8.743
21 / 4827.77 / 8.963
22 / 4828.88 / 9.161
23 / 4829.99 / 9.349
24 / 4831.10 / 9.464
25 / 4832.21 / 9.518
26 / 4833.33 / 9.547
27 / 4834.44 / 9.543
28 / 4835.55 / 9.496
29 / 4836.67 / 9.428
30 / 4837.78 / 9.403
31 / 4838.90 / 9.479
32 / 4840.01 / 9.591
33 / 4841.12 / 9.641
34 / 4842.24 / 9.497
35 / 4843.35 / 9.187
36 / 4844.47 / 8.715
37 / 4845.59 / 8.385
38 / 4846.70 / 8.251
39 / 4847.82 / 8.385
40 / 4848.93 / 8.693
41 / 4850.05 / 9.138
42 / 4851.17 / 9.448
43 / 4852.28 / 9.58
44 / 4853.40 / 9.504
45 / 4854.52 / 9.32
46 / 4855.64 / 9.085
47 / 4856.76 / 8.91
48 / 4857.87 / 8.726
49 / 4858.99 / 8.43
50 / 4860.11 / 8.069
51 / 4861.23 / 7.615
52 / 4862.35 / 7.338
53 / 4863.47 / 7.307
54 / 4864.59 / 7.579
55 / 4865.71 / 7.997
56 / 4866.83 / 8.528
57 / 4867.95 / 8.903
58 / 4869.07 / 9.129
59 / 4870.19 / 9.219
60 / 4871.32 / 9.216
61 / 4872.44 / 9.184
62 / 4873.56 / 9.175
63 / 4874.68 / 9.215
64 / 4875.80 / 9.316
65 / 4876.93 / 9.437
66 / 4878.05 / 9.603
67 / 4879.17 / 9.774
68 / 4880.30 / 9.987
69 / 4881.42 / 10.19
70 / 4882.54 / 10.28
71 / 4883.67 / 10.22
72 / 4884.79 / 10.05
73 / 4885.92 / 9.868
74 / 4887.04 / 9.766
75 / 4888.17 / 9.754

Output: 1.9 angstroms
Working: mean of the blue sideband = 9.08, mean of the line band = 8.55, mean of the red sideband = 9.43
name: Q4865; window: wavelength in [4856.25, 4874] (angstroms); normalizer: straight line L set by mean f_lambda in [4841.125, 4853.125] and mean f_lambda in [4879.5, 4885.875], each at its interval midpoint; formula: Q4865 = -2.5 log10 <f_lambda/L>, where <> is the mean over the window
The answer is 0.13 mag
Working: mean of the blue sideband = 8.97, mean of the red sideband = 10.1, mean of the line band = 8.45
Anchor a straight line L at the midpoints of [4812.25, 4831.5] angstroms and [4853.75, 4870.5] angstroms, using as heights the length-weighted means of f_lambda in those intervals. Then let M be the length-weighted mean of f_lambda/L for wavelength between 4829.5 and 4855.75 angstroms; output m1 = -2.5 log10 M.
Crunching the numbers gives -0.08 mag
